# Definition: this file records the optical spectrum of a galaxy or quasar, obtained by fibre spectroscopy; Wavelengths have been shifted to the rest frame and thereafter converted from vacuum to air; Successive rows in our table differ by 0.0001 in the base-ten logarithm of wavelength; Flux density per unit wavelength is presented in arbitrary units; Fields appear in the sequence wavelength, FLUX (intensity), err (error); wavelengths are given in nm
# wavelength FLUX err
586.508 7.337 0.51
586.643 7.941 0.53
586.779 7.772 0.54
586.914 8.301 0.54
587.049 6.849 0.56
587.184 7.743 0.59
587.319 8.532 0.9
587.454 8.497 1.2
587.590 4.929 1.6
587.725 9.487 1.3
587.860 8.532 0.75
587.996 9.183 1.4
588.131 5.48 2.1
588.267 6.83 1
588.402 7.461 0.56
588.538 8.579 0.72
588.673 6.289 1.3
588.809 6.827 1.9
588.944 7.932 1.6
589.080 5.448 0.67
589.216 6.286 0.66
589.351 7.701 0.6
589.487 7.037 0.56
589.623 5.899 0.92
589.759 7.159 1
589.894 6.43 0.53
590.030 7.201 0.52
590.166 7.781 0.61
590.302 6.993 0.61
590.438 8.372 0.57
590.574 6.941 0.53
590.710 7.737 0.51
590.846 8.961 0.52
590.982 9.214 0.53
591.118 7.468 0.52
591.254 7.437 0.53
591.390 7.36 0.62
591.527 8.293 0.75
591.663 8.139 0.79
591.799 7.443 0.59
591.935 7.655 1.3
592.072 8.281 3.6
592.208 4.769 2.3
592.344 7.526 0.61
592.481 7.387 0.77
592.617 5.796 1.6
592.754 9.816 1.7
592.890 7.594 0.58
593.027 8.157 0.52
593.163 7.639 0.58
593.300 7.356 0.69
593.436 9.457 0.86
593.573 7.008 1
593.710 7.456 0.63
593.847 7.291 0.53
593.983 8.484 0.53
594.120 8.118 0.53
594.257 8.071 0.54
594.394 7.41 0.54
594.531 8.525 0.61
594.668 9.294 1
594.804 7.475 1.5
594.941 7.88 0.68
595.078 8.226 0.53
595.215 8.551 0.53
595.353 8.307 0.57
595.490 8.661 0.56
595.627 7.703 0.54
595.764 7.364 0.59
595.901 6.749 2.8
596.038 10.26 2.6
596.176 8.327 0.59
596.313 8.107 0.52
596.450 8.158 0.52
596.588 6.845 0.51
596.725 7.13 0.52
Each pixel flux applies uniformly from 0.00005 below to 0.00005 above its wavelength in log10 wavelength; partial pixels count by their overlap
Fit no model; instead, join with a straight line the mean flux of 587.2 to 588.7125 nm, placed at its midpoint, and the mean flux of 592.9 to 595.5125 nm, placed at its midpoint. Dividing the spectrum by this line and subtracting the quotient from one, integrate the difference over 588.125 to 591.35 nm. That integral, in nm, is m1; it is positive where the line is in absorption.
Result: 0.21 nm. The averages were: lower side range 7.65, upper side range 8.05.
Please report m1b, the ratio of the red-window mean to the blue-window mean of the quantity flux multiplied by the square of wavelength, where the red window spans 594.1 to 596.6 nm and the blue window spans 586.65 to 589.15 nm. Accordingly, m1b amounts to 1.1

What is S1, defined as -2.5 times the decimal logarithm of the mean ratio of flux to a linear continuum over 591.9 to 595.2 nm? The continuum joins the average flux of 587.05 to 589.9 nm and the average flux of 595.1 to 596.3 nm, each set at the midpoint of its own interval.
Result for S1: 0.02 mag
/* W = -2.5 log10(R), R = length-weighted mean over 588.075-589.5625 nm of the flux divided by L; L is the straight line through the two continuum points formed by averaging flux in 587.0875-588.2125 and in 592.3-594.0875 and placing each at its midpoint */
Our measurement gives 0.128 mag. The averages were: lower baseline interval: 7.76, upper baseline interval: 7.78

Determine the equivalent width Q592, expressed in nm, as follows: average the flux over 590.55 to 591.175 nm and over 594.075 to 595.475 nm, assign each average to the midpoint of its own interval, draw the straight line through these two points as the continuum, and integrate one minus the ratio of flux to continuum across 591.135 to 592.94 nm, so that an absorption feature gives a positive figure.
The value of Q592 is 0.15 nm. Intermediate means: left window 8.16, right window 8.2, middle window 7.5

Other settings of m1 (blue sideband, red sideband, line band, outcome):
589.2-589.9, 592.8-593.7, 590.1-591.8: -0.152 nm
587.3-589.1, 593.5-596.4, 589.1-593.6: 0.135 nm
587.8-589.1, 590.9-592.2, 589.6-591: 0.017 nm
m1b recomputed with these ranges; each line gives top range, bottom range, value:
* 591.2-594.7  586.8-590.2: 1.08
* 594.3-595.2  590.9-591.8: 1.04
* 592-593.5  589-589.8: 1.17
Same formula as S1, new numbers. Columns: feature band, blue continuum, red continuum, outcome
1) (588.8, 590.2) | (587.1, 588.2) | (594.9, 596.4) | 0.150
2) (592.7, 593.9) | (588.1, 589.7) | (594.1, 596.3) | -0.026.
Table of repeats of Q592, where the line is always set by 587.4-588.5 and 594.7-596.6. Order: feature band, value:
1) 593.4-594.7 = -0.01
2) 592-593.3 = 0.08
